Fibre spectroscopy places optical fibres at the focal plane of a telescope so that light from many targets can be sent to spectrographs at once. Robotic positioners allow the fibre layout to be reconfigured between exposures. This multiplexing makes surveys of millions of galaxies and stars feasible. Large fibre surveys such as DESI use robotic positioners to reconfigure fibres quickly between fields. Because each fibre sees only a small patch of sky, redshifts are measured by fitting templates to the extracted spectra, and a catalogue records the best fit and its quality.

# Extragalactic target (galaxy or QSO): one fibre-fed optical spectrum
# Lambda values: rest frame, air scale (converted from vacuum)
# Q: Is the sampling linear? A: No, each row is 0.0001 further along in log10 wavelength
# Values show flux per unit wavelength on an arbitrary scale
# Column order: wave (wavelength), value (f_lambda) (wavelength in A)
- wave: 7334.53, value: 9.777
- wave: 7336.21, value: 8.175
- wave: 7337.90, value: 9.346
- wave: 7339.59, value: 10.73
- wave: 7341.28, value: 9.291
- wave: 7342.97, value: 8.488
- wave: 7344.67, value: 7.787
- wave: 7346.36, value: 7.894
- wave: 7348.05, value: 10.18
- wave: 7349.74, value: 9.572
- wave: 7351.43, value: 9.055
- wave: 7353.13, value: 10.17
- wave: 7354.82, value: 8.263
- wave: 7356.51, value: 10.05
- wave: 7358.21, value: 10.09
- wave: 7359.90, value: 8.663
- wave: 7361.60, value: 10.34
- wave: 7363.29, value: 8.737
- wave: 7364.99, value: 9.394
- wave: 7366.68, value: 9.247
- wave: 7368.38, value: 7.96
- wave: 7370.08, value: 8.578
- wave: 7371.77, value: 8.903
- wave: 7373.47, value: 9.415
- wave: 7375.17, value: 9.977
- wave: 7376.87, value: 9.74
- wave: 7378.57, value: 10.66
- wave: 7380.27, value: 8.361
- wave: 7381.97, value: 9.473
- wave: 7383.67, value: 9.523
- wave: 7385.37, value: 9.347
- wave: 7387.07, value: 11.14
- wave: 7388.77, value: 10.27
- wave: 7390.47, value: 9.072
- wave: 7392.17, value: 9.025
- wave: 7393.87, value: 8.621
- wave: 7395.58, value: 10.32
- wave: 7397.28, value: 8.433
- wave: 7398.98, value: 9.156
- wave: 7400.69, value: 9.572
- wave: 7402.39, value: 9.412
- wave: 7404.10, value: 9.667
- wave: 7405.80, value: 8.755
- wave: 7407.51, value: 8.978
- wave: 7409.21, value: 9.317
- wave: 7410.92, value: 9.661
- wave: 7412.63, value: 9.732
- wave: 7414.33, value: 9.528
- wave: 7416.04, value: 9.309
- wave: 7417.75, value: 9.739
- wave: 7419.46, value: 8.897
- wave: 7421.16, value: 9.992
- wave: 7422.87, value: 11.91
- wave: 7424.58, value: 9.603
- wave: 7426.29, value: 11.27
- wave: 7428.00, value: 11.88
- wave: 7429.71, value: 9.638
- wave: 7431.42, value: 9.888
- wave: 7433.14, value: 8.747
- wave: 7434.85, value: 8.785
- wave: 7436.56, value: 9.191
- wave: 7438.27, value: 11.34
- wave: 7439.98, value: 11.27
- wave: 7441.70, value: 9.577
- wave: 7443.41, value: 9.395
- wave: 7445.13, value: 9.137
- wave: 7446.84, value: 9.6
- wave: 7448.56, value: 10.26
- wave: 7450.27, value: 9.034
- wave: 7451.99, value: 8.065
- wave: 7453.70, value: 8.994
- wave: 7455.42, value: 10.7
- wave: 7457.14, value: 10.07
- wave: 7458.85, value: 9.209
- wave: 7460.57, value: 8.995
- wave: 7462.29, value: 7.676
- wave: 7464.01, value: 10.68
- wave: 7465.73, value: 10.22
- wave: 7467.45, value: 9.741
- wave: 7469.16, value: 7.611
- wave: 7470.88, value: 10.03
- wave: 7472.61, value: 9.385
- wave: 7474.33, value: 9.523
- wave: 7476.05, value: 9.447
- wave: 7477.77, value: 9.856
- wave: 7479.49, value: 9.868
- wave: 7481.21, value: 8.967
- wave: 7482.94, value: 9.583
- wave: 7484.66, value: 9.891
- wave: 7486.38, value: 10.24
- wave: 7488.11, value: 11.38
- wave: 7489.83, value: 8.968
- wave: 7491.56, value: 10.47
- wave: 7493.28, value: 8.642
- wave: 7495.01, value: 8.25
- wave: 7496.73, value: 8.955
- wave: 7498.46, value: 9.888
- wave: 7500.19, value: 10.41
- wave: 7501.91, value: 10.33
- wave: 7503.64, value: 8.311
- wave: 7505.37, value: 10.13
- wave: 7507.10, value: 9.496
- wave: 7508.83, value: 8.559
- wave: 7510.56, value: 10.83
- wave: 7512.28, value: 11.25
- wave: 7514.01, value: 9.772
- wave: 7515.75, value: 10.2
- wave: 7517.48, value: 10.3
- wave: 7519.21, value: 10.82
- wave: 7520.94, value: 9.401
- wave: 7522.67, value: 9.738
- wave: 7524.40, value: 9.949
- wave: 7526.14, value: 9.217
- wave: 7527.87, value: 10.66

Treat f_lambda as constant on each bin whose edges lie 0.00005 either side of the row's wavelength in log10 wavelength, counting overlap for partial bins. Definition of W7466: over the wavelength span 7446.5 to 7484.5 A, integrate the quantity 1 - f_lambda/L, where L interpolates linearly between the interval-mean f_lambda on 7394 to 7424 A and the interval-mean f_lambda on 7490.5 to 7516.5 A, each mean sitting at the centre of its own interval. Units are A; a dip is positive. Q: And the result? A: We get 0.7 A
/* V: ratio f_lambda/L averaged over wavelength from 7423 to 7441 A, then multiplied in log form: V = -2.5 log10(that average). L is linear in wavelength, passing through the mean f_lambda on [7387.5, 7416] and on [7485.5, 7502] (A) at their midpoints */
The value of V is -0.081 mag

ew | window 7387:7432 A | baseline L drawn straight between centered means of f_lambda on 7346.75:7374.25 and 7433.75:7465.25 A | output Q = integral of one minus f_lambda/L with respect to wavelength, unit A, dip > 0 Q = -1.34 A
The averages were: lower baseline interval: 9.27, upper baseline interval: 9.56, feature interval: 9.71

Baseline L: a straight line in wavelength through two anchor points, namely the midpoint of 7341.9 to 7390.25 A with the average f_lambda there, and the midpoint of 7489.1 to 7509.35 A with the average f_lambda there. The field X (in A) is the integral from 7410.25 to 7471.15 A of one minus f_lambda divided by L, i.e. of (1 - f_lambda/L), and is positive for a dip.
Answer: -2.24 A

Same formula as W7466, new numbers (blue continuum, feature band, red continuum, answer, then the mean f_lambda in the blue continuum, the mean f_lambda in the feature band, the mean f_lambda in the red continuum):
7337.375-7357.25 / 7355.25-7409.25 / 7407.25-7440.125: 1.0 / 9.23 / 9.37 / 9.92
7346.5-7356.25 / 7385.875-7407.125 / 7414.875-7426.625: 0.8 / 9.38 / 9.44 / 10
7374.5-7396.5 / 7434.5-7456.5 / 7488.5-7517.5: 0.0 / 9.65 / 9.67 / 9.7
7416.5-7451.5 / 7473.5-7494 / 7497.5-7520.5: 0.5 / 9.93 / 9.75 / 10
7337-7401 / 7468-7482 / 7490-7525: 0.5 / 9.33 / 9.35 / 9.77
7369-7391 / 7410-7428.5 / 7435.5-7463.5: -1.1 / 9.56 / 10.1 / 9.54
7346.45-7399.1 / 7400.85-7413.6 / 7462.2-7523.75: 0.2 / 9.39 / 9.38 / 9.72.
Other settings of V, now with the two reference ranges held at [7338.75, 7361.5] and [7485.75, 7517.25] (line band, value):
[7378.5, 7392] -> -0.028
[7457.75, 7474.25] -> 0.041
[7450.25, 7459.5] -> 0.029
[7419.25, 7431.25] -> -0.106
